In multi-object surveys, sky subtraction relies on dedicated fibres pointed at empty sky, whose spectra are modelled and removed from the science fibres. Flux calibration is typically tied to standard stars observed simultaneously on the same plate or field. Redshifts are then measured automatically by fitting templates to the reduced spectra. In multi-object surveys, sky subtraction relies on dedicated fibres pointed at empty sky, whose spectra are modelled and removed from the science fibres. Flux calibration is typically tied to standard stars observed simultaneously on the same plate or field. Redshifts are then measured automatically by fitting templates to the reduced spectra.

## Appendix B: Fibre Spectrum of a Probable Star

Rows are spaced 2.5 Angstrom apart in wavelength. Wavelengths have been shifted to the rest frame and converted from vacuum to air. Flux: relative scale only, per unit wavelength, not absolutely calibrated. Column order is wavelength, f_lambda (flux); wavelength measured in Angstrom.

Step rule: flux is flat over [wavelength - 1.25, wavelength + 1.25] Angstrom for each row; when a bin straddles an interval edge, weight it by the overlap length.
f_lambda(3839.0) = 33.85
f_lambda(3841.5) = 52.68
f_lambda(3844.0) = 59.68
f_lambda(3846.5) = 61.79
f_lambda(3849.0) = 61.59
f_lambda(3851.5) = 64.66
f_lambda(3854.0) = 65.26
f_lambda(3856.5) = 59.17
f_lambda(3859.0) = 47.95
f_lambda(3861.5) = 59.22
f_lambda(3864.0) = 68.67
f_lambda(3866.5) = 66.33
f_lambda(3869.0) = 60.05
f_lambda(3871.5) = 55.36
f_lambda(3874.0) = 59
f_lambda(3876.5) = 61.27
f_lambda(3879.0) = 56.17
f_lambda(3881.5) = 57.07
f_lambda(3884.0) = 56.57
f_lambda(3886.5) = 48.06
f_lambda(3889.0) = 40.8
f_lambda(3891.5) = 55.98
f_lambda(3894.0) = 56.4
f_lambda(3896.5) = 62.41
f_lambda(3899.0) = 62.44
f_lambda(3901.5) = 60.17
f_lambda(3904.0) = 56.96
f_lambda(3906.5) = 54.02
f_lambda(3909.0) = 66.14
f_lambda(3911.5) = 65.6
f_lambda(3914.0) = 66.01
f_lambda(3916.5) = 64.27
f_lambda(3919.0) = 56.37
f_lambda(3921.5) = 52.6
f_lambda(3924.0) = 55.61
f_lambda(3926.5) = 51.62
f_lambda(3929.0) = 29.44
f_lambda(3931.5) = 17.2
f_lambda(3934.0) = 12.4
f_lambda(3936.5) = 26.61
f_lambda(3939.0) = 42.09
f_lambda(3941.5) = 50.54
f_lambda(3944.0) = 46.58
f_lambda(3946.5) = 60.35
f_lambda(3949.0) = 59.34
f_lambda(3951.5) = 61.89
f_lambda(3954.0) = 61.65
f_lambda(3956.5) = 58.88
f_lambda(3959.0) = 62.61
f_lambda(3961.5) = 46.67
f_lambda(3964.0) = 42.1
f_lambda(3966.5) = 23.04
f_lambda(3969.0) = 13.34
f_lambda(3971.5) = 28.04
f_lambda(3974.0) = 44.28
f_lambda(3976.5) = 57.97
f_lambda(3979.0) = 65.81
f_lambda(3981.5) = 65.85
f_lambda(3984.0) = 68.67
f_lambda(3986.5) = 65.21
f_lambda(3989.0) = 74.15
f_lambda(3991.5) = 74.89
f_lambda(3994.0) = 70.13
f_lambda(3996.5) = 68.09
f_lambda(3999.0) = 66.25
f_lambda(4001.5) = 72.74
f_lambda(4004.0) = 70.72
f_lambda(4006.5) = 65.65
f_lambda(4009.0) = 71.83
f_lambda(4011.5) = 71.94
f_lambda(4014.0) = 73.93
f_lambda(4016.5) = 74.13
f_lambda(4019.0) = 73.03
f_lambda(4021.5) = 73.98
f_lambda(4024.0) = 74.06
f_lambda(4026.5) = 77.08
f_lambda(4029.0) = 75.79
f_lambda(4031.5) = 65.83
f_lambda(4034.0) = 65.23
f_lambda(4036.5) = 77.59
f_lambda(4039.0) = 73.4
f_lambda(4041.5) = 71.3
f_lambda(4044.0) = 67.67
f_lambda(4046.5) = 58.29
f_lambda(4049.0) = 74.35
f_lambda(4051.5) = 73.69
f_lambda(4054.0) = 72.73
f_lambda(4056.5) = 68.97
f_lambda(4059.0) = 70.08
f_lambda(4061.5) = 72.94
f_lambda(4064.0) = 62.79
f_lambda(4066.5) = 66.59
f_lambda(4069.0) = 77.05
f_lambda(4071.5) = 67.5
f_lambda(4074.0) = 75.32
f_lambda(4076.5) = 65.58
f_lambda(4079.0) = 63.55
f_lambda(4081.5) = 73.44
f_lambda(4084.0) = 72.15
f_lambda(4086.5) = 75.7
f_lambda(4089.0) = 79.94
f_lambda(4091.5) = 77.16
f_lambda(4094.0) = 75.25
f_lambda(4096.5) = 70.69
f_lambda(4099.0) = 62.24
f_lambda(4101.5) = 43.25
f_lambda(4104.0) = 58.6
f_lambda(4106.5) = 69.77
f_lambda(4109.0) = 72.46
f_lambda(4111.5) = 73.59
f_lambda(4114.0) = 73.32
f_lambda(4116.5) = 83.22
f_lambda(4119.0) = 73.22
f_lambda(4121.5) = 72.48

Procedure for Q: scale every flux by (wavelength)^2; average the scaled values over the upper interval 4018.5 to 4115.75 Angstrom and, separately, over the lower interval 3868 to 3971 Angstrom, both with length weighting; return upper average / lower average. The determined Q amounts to 1.5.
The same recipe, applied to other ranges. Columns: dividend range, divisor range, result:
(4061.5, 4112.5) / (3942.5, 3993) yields 1.36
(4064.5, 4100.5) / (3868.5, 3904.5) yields 1.39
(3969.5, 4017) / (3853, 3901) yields 1.19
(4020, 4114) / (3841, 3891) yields 1.34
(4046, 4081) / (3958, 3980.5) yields 1.71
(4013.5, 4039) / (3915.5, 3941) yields 1.88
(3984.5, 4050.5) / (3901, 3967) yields 1.48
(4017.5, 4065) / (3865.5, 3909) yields 1.34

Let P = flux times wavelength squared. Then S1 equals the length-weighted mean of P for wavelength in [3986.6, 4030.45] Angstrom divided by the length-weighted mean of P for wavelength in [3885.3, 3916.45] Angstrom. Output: 1.31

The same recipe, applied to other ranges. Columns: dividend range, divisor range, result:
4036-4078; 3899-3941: 1.54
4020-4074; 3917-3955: 1.63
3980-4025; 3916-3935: 1.76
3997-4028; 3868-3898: 1.38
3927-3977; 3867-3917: 0.75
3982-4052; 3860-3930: 1.32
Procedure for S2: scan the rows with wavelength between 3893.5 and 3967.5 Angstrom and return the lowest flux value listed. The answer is 12.4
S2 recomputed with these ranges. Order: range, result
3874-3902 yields 40.8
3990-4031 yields 65.65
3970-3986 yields 28.04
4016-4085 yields 58.29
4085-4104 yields 43.25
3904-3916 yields 54.02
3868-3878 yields 55.36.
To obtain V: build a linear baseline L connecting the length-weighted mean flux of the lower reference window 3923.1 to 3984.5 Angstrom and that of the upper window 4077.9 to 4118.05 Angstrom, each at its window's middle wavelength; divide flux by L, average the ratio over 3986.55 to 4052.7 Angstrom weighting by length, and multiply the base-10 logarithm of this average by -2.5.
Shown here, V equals -0.25 mag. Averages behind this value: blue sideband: 45.8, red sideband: 70.3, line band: 71.3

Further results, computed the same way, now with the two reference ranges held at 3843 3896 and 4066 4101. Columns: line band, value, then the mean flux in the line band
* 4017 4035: -0.073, 72.3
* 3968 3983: 0.351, 46.8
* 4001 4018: -0.077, 71.5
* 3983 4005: -0.071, 70.1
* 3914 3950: 0.340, 45.3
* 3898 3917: -0.024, 61.9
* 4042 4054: -0.003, 69.1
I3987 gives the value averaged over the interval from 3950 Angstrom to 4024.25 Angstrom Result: 61.2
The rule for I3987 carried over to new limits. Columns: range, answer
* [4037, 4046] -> 70.3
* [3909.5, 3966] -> 49.4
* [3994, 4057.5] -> 71.1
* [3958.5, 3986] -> 47.2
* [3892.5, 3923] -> 60.2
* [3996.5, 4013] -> 69.8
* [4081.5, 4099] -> 74.1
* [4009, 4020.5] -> 73.1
